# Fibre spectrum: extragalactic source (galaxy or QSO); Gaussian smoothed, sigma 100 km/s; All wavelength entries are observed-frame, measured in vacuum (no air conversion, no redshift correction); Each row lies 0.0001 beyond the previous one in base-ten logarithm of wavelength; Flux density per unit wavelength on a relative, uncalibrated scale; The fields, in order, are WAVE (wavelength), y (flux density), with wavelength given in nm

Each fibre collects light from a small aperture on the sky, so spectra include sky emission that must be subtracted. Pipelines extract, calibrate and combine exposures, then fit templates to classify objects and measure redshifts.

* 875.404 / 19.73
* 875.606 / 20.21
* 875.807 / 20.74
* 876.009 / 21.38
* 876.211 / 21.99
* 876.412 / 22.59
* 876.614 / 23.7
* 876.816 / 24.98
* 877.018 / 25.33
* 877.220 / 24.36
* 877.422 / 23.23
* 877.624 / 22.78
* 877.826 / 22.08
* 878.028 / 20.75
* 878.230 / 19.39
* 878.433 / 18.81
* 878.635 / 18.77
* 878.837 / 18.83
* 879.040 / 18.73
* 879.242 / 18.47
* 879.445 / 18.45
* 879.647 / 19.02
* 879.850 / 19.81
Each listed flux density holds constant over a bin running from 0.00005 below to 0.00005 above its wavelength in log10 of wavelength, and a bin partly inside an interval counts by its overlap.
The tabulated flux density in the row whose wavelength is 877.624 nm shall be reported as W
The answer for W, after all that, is 22.78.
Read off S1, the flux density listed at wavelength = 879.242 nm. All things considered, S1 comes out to 18.47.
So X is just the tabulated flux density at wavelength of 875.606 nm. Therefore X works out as 20.21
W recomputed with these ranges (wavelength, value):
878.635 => 18.77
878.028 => 20.75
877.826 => 22.08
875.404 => 19.73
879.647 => 19.02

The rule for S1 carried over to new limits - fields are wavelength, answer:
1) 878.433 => 18.81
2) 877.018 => 25.33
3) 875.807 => 20.74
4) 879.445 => 18.45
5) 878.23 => 19.39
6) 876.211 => 21.99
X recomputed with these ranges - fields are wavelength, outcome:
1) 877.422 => 23.23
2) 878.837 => 18.83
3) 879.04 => 18.73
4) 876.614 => 23.7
